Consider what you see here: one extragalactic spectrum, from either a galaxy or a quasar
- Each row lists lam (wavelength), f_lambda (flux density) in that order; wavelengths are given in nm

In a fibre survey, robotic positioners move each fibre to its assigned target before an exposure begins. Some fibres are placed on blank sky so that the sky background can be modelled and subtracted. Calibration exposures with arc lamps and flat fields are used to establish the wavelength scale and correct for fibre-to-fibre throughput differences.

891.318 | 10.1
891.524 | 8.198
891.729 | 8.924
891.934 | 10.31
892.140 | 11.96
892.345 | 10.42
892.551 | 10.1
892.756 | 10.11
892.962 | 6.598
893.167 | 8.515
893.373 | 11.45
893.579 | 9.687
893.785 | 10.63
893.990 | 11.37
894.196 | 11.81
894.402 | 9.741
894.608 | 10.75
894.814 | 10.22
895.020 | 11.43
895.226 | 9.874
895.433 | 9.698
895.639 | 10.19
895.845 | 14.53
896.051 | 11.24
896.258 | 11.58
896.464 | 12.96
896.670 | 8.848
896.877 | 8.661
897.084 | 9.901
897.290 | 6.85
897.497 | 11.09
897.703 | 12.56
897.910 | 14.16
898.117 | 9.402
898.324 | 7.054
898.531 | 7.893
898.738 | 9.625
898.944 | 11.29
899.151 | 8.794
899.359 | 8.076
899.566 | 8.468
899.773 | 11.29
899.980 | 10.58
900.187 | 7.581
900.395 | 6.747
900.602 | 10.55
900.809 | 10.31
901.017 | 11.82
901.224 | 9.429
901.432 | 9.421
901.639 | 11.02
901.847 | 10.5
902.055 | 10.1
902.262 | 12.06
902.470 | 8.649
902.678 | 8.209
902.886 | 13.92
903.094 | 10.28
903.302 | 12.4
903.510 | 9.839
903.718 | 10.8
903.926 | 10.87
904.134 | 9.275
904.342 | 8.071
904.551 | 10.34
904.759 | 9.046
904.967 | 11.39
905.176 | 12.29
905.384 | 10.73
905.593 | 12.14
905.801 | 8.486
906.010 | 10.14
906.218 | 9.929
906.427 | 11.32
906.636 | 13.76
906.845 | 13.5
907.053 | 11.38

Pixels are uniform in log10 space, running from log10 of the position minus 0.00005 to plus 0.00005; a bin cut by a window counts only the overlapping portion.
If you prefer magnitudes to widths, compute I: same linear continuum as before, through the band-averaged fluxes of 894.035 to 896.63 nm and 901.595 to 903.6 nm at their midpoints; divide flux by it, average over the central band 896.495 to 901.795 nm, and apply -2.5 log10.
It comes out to 0.12 mag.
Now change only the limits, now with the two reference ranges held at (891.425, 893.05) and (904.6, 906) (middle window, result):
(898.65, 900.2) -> 0.065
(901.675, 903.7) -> -0.026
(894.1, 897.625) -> -0.072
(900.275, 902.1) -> 0.038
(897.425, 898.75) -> -0.023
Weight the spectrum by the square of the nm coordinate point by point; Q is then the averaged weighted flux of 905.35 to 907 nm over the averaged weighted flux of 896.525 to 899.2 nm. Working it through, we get 1.18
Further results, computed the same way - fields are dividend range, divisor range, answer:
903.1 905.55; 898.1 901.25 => 1.14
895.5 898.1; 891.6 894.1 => 1.11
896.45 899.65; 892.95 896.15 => 0.92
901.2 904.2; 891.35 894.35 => 1.07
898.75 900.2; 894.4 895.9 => 0.90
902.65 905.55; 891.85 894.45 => 1.07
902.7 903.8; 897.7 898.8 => 1.15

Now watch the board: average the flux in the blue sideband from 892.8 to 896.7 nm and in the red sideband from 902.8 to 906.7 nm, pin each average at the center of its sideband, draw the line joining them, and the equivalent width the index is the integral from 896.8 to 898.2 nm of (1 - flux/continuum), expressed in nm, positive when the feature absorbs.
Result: 0.03 nm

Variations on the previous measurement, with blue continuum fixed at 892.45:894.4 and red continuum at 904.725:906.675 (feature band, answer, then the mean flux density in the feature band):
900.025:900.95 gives 0.13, 9.03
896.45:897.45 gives 0.10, 9.22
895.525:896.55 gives -0.19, 12.1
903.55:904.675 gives 0.10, 9.86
